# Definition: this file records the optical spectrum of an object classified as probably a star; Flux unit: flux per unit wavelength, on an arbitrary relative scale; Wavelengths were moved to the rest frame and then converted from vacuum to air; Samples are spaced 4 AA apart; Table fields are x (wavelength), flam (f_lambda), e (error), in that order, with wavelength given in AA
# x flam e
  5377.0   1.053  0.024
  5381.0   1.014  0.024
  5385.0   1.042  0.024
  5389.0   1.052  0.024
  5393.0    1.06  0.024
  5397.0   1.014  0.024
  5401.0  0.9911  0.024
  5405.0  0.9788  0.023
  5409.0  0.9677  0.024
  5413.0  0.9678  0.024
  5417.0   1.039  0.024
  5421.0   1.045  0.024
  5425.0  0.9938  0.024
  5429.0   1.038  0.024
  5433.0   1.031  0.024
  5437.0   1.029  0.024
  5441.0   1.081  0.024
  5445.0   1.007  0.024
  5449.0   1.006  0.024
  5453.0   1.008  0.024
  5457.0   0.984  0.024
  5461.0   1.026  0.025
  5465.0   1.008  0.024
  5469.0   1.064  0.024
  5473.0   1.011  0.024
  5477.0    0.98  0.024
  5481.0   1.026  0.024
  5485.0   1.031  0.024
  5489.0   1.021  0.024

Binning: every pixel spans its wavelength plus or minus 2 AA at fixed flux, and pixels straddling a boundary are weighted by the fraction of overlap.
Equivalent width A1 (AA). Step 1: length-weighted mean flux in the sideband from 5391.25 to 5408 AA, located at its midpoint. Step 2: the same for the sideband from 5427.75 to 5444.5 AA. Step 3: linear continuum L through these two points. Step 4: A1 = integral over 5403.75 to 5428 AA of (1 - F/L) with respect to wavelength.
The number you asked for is 0.5 AA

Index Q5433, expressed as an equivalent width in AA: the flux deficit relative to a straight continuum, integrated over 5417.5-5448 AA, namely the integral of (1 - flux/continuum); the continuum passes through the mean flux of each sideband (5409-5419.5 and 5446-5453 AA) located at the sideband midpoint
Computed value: -0.9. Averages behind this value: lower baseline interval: 0.999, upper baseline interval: 1.01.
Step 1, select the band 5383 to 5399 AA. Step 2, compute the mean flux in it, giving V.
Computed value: 1.04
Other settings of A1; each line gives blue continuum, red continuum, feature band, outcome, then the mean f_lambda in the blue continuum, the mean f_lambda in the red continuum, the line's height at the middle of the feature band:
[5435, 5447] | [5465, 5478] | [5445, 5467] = 0.5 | 1.04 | 1.02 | 1.03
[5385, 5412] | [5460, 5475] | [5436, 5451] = -0.1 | 1.01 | 1.03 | 1.02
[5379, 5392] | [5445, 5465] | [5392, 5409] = 0.5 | 1.04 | 1.01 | 1.03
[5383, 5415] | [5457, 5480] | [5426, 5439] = -0.2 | 1.01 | 1.02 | 1.01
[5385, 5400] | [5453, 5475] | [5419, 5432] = 0.0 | 1.04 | 1.02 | 1.03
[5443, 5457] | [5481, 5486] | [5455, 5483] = 0.1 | 1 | 1.03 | 1.02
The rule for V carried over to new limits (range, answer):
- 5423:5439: 1.02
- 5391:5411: 1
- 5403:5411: 0.973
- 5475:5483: 1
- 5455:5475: 1.02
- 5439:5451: 1.03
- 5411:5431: 1.02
